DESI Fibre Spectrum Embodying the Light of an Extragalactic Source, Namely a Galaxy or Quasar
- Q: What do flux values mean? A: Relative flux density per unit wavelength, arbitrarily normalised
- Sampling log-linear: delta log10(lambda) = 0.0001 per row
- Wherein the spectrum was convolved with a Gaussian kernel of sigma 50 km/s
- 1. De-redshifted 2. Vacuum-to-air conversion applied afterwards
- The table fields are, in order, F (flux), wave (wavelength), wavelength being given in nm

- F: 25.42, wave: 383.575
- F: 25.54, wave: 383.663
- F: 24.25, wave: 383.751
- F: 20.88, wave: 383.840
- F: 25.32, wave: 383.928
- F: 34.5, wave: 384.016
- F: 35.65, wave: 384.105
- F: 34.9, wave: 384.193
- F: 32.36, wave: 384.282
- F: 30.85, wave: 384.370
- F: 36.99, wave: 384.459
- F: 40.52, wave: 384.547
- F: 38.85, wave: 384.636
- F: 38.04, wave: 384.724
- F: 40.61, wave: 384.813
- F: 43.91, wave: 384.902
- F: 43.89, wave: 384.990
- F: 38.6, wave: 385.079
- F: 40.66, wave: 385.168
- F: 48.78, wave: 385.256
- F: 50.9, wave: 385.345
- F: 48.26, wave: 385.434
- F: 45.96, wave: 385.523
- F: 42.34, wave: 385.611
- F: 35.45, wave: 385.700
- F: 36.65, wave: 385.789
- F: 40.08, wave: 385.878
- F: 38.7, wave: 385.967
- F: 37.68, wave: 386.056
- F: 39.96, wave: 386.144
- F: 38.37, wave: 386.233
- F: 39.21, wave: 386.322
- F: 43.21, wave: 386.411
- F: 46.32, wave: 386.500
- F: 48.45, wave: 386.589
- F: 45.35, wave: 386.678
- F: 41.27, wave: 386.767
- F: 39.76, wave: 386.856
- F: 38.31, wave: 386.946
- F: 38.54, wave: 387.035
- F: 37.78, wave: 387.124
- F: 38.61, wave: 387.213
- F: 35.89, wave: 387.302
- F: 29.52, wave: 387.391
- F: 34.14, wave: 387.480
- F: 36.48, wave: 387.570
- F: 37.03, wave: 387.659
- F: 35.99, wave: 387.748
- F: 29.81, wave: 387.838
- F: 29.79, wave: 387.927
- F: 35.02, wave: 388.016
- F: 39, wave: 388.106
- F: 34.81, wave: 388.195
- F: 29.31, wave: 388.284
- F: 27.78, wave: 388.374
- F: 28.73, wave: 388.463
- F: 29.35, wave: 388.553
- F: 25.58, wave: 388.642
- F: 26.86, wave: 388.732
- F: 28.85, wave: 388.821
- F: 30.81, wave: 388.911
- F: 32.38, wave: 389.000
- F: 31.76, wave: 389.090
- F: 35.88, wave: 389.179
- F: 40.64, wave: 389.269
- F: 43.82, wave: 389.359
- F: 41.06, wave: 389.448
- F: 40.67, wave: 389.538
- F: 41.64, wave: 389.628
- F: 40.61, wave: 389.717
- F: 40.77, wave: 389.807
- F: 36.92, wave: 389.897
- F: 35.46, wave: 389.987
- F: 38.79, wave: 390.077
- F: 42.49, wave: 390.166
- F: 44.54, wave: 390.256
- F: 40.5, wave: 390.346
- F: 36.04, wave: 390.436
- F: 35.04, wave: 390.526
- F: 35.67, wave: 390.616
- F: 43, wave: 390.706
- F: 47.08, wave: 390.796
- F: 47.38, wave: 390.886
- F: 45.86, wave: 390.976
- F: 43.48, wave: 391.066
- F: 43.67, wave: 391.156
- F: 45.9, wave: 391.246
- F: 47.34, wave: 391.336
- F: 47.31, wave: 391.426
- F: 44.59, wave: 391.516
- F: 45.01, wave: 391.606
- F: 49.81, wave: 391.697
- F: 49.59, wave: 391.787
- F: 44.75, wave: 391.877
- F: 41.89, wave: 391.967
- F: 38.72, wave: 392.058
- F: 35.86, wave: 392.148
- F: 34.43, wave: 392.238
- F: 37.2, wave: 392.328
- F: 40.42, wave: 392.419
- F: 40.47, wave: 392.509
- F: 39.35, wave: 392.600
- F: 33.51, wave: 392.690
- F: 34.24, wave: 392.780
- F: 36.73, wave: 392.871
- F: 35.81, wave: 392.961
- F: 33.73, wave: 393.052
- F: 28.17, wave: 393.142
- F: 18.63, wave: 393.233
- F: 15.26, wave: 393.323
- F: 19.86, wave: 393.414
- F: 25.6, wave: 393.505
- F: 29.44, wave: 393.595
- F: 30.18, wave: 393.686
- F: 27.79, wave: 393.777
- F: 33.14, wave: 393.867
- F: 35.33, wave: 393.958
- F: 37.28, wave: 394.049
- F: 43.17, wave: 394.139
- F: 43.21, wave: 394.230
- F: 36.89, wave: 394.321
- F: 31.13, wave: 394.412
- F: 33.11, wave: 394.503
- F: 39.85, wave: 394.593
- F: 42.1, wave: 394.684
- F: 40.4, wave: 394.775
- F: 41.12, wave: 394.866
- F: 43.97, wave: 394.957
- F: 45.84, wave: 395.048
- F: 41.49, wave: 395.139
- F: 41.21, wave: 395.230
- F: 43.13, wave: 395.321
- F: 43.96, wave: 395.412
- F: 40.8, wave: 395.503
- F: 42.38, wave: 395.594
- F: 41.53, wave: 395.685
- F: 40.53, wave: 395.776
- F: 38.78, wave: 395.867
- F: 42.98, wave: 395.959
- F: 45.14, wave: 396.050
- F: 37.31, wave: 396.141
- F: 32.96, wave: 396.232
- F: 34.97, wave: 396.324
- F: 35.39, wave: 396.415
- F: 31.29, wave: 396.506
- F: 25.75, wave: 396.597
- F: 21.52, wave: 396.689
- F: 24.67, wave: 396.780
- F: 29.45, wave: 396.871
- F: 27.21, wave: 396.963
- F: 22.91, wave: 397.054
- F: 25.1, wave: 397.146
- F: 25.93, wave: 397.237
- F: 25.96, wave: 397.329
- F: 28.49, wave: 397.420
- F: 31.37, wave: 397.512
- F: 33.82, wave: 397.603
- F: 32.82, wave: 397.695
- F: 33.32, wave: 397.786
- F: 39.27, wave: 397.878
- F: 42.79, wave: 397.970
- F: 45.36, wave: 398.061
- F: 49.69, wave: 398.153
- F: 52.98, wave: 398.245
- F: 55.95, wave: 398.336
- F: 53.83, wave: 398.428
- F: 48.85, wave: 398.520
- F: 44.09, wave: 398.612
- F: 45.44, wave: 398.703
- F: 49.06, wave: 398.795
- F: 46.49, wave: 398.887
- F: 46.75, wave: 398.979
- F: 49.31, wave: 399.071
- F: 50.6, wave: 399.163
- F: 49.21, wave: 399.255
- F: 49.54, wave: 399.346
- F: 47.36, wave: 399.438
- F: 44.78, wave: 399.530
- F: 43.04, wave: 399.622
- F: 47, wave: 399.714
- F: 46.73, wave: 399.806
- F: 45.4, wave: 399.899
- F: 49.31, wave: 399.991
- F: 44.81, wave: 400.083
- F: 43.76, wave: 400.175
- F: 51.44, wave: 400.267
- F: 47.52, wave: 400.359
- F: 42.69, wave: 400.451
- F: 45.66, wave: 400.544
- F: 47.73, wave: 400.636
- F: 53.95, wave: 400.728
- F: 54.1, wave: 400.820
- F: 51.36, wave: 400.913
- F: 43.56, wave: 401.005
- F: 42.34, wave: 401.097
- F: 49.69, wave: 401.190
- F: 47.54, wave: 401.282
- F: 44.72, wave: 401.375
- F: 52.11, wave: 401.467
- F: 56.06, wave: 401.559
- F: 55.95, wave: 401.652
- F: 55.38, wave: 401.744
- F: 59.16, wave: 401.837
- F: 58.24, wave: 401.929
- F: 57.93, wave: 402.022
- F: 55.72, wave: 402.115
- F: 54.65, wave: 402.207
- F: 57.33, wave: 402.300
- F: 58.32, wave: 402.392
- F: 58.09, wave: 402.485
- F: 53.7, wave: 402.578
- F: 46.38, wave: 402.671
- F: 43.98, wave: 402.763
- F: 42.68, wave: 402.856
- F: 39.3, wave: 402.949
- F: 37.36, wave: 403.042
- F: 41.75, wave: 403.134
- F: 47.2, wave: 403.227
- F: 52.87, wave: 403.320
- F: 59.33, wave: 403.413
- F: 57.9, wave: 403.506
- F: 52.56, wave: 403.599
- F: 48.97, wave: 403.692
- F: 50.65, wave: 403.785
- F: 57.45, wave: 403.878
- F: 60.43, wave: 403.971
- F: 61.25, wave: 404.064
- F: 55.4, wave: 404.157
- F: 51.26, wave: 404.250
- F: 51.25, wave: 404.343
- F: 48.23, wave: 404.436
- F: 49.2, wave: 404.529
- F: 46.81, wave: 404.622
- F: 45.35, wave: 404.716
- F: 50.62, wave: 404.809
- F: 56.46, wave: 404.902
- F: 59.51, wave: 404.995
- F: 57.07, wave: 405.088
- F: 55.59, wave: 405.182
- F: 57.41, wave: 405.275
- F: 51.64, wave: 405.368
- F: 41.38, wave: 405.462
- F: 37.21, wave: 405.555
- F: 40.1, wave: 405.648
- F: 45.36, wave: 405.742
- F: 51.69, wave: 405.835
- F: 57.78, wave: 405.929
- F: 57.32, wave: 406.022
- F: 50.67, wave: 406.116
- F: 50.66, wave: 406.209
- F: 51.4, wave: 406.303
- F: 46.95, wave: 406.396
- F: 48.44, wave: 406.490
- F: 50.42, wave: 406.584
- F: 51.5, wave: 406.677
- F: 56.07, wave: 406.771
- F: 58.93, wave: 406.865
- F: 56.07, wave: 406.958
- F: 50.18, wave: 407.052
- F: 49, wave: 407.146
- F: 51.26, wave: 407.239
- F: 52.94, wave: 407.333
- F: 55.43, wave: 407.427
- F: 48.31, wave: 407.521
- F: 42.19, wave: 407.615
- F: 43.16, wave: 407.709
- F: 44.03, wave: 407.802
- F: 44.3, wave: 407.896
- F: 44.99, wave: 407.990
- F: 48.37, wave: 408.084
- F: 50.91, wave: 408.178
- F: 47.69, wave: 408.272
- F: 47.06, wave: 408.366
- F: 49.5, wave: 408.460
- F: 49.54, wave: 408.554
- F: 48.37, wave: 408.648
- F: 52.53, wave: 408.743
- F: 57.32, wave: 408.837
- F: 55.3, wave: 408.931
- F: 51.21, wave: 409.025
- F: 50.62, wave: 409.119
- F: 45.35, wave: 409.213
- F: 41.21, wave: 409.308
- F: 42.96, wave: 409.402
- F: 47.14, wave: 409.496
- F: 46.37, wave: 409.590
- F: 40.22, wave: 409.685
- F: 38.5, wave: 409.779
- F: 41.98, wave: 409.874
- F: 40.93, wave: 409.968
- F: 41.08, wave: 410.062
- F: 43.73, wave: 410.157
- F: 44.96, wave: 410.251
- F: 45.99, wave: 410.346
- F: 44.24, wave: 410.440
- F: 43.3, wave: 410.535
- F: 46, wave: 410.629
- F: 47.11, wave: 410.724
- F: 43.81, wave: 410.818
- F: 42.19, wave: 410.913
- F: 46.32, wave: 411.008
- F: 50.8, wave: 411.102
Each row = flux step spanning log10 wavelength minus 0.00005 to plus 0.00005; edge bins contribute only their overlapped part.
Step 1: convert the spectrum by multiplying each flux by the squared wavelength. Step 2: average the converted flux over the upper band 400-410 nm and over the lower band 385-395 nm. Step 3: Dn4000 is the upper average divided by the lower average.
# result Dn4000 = 1.42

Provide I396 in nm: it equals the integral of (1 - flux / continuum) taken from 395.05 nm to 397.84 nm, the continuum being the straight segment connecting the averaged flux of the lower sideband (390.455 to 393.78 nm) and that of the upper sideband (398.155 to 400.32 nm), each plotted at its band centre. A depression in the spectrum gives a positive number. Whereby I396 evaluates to 0.61 nm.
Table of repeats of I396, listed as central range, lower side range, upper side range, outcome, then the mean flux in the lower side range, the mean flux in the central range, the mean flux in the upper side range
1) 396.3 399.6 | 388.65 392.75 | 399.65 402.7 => 0.60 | 40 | 39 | 50.8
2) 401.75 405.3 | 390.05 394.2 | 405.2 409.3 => -0.44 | 37.9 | 52.6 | 49.7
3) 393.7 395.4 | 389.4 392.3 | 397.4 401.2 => 0.19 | 42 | 38.8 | 45.8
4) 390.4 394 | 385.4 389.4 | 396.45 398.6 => -0.14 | 36.6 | 37.4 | 35.3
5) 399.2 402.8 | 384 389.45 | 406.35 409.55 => -0.37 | 37.4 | 50.2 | 49.4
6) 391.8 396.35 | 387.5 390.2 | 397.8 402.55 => 0.53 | 34.9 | 36.8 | 49.6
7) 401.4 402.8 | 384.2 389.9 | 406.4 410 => -0.29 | 37.7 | 54.8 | 48.4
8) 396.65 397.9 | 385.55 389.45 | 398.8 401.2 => 0.46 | 36.3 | 28.5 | 47.5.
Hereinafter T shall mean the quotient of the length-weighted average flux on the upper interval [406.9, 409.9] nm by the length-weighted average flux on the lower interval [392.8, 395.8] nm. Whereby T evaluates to 1.3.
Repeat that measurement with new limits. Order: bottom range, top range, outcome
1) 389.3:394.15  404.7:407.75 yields 1.33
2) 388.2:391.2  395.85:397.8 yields 0.83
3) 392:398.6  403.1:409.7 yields 1.40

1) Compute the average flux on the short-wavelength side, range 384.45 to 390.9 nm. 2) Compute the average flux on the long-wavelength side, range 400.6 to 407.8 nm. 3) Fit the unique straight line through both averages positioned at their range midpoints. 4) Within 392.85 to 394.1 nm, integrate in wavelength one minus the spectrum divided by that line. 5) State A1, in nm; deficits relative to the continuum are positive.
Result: 0.40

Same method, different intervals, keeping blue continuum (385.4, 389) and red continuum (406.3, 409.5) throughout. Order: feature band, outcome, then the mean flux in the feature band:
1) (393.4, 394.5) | 0.206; 33.1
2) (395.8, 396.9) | 0.226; 33.5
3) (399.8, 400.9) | -0.078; 47.9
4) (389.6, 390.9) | -0.060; 40.2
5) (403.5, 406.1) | -0.240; 51.9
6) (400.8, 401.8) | -0.108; 50.2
